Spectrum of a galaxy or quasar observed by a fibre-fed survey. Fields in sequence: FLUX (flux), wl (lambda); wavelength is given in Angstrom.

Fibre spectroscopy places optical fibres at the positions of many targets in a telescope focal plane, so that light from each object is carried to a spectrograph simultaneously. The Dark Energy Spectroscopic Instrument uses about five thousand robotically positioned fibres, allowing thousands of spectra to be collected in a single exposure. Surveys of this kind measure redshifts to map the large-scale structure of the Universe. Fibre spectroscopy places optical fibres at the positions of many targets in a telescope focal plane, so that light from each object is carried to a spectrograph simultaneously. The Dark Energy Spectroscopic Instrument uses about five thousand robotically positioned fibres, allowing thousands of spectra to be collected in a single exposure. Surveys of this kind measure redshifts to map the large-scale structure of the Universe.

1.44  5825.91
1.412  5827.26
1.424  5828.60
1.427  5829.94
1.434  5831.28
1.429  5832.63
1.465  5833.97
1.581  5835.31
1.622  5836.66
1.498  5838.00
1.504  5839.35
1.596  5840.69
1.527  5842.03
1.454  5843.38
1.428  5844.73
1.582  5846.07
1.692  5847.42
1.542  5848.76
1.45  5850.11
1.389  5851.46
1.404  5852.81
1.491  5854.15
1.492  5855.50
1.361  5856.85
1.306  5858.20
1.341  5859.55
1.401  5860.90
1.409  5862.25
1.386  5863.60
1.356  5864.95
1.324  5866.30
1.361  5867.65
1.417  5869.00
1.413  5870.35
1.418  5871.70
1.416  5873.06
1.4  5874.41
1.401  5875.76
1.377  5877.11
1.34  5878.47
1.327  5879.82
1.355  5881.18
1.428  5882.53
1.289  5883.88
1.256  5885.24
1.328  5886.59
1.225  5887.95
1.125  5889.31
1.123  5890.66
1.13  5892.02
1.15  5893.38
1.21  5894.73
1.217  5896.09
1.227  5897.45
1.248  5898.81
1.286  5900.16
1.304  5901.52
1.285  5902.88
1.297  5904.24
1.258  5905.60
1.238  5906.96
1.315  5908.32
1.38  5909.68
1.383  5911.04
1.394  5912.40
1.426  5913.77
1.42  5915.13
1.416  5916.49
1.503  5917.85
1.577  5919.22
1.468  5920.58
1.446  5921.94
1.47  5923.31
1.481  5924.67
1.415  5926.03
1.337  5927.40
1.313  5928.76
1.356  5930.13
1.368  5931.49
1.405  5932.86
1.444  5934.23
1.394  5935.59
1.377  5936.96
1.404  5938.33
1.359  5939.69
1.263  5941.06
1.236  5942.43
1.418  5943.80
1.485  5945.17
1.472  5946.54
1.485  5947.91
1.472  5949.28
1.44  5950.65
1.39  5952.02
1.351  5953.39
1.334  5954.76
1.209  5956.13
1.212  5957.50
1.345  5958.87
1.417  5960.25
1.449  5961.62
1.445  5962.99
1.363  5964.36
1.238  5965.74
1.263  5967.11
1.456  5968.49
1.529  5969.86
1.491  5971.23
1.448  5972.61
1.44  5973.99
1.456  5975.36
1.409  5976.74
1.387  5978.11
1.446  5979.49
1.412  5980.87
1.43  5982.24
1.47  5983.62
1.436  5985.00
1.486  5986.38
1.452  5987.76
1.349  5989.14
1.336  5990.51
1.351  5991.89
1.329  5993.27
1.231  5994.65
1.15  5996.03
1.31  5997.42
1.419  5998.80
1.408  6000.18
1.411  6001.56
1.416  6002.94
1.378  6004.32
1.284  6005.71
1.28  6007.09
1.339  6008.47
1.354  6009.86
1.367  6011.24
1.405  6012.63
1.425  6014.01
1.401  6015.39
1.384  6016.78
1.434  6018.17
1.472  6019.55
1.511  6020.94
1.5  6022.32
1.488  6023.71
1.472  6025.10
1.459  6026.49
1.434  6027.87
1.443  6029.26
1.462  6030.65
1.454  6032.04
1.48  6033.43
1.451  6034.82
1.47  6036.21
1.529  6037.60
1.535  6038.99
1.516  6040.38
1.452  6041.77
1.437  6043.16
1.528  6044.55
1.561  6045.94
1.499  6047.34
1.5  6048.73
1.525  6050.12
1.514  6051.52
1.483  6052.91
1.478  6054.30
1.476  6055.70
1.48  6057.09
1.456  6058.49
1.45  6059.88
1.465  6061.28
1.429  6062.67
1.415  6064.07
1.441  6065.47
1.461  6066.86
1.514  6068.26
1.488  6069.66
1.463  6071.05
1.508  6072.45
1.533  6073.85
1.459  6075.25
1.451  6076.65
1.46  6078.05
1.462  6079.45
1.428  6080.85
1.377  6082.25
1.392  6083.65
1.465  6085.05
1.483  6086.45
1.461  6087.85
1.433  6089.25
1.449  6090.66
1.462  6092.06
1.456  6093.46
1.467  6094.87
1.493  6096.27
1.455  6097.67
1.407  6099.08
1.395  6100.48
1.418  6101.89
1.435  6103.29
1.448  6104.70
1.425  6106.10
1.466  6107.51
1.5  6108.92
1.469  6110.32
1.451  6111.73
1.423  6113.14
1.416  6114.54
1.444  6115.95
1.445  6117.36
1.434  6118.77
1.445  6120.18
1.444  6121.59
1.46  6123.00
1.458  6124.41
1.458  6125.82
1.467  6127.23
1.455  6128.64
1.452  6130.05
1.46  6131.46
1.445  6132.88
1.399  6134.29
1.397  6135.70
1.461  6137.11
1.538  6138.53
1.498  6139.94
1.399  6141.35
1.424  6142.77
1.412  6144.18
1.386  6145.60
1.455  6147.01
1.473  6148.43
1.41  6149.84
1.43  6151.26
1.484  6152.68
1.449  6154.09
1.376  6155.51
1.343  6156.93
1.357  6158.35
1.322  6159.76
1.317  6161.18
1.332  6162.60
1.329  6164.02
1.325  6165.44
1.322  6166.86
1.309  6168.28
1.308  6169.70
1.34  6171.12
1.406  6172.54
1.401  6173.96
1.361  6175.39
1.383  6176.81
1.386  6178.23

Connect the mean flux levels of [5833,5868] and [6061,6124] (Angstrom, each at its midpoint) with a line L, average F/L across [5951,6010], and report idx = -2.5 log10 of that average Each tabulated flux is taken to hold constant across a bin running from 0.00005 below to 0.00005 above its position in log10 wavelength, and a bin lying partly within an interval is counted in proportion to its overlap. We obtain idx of 0.06 mag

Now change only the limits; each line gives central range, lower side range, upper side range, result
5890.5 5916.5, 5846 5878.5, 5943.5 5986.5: 0.103 mag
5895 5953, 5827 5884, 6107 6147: 0.048 mag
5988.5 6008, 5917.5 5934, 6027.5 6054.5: 0.103 mag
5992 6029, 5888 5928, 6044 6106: 0.019 mag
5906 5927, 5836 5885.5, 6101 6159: 0.008 mag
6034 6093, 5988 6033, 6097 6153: -0.043 mag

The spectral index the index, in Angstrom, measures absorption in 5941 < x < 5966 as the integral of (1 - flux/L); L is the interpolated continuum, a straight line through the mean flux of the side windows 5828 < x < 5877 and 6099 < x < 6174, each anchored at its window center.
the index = 1.08 Angstrom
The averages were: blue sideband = 1.45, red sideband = 1.42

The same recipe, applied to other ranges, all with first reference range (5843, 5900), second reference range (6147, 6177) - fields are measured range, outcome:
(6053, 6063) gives -0.7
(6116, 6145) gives -1.6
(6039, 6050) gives -1.1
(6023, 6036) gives -0.9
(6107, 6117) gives -0.6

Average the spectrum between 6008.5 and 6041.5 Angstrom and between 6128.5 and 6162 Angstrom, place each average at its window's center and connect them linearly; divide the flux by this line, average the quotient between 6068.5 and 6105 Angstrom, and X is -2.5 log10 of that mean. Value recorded -0.01 mag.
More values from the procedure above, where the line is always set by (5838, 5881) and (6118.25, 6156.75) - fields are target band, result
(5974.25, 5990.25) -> 0.004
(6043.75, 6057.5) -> -0.049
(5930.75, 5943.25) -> 0.055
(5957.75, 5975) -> 0.024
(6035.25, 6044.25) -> -0.040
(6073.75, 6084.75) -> -0.001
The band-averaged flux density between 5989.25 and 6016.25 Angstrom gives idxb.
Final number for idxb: 1.35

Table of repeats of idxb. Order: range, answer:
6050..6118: 1.46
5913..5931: 1.43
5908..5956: 1.4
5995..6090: 1.44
